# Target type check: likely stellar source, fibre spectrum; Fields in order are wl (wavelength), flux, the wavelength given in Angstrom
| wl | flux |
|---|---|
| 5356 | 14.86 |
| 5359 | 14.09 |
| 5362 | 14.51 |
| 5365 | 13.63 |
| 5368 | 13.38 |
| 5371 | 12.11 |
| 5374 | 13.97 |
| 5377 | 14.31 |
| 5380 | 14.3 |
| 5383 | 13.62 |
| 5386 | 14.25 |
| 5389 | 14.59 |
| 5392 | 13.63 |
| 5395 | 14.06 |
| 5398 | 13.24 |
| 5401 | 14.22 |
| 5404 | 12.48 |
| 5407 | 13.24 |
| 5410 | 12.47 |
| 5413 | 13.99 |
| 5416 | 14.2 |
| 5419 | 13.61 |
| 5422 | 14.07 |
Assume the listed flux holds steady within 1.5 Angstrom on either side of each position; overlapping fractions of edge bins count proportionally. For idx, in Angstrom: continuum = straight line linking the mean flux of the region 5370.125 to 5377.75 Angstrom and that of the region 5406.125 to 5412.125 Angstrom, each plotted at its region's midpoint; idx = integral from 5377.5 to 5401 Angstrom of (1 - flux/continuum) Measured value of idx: -1.3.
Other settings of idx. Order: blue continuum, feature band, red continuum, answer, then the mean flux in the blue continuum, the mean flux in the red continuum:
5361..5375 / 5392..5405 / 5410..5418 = 0.1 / 13.5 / 13.8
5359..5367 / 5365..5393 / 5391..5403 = 0.2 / 14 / 13.7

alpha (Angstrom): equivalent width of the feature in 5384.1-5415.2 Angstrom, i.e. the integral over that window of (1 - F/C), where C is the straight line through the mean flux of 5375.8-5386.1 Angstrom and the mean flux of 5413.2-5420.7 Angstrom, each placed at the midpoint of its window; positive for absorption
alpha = 0.8 Angstrom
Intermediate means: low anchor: 14.1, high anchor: 13.9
